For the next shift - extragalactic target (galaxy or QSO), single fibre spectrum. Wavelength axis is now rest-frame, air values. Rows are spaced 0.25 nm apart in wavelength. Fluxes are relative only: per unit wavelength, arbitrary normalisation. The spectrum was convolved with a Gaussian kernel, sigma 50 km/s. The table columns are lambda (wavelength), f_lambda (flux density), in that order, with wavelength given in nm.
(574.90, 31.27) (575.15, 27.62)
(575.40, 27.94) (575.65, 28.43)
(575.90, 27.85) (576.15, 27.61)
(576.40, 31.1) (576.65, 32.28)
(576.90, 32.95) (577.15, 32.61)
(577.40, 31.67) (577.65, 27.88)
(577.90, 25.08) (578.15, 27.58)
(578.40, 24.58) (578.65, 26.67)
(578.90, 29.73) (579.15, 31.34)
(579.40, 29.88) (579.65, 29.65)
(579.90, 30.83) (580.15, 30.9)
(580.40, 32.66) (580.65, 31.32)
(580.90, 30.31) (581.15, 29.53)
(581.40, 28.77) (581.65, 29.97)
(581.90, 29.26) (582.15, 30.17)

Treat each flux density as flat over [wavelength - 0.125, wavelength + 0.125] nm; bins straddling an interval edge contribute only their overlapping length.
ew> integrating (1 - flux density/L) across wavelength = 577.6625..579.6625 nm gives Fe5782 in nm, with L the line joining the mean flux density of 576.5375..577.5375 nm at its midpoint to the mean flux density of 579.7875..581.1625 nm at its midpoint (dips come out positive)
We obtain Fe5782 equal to 0.24 nm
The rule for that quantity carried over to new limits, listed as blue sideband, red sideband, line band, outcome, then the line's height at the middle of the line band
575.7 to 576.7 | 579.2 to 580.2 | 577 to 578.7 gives 0.10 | 29.9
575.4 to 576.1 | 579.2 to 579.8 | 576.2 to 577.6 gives -0.15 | 28.6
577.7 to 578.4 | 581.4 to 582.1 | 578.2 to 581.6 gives -0.22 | 27.9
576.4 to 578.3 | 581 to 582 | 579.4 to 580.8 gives -0.06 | 29.6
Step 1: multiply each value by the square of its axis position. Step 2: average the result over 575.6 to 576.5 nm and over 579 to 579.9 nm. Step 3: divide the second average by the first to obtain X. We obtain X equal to 1.1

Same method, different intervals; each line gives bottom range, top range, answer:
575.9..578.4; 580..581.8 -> 1.05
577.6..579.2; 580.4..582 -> 1.11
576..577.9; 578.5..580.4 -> 0.99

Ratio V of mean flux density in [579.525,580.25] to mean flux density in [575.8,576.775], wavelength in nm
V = 1.02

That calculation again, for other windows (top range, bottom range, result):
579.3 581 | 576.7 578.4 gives 1.05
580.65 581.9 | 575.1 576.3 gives 1.06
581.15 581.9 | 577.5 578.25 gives 1.09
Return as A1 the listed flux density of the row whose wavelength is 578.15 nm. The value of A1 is 27.58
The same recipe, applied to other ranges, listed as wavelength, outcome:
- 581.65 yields 29.97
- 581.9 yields 29.26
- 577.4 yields 31.67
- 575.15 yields 27.62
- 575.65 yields 28.43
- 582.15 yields 30.17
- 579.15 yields 31.34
